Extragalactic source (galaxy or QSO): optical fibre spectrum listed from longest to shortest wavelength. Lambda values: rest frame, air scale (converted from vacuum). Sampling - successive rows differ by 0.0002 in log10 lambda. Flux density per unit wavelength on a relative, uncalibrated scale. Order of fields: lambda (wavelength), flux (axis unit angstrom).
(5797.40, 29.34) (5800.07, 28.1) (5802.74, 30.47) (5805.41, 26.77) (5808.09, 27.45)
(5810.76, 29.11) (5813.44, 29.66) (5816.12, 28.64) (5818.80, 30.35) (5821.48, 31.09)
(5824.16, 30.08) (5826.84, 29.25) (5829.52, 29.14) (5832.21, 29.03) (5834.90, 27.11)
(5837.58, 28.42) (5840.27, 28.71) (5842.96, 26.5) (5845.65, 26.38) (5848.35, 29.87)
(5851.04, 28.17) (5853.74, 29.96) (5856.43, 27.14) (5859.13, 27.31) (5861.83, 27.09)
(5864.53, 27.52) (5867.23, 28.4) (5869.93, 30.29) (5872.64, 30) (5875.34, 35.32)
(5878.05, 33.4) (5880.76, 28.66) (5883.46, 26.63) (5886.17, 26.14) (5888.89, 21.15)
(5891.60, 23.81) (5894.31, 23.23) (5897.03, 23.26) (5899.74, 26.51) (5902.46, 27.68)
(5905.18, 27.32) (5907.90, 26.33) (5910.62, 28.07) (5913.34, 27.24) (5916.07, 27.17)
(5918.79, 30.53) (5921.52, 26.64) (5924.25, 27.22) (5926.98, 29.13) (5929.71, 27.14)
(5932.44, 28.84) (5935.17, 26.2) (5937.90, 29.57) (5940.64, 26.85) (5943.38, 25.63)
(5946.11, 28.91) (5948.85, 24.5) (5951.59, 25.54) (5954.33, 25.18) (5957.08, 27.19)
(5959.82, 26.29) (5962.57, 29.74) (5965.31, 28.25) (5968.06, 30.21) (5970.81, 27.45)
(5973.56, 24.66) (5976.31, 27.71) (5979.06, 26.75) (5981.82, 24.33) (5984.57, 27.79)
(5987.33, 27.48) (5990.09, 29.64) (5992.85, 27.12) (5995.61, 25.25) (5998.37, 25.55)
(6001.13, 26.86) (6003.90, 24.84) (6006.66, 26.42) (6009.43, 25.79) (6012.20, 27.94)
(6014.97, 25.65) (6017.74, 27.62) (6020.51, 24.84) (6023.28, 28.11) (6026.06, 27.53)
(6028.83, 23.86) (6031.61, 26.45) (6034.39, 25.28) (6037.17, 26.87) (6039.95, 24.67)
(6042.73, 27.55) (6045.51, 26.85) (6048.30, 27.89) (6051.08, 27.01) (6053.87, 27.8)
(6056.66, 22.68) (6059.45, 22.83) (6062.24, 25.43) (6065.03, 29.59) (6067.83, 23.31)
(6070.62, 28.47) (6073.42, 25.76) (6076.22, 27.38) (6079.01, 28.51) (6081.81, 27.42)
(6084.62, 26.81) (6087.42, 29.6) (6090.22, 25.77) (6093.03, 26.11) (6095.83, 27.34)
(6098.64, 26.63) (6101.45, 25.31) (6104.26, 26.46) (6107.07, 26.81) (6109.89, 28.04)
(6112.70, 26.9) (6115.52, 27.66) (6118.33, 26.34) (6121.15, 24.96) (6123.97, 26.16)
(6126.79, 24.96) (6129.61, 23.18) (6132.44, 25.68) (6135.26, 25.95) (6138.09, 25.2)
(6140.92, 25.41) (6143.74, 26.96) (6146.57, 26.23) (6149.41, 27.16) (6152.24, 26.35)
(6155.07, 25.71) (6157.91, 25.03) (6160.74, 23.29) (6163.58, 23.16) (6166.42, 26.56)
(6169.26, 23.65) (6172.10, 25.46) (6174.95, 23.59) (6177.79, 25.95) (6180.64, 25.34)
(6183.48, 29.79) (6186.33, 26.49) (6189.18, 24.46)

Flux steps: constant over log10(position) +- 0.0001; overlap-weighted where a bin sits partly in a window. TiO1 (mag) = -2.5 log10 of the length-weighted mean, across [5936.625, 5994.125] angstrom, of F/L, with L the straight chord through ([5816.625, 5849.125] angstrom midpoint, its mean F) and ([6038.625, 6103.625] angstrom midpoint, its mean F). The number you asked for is 0.01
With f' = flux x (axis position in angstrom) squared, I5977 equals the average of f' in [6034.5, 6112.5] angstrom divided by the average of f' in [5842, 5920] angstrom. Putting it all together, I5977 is 1.0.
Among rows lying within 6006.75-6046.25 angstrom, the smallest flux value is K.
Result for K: 23.86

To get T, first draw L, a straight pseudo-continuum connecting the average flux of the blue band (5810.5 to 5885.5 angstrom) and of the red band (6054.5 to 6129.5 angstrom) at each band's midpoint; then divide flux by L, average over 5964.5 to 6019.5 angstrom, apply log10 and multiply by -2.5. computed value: 0.03 mag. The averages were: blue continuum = 29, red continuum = 26.4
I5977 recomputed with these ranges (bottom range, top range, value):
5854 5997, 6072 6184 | 1.02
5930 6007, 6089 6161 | 1.02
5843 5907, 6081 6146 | 1.03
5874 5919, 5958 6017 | 1.02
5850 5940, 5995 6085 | 1.00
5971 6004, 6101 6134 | 1.02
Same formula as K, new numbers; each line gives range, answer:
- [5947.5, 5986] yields 24.33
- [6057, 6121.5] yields 22.83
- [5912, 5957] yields 24.5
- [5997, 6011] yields 24.84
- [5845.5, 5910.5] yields 21.15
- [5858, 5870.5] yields 27.09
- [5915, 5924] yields 26.64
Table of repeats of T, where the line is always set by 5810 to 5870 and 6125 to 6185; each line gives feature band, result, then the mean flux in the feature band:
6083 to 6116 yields -0.04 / 26.9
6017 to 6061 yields 0.02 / 26.1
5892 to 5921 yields 0.05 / 26.6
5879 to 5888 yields 0.04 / 27.1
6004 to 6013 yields 0.02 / 26.4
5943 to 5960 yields 0.05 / 26.2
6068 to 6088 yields -0.05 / 27.4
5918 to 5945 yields 0.00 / 27.7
